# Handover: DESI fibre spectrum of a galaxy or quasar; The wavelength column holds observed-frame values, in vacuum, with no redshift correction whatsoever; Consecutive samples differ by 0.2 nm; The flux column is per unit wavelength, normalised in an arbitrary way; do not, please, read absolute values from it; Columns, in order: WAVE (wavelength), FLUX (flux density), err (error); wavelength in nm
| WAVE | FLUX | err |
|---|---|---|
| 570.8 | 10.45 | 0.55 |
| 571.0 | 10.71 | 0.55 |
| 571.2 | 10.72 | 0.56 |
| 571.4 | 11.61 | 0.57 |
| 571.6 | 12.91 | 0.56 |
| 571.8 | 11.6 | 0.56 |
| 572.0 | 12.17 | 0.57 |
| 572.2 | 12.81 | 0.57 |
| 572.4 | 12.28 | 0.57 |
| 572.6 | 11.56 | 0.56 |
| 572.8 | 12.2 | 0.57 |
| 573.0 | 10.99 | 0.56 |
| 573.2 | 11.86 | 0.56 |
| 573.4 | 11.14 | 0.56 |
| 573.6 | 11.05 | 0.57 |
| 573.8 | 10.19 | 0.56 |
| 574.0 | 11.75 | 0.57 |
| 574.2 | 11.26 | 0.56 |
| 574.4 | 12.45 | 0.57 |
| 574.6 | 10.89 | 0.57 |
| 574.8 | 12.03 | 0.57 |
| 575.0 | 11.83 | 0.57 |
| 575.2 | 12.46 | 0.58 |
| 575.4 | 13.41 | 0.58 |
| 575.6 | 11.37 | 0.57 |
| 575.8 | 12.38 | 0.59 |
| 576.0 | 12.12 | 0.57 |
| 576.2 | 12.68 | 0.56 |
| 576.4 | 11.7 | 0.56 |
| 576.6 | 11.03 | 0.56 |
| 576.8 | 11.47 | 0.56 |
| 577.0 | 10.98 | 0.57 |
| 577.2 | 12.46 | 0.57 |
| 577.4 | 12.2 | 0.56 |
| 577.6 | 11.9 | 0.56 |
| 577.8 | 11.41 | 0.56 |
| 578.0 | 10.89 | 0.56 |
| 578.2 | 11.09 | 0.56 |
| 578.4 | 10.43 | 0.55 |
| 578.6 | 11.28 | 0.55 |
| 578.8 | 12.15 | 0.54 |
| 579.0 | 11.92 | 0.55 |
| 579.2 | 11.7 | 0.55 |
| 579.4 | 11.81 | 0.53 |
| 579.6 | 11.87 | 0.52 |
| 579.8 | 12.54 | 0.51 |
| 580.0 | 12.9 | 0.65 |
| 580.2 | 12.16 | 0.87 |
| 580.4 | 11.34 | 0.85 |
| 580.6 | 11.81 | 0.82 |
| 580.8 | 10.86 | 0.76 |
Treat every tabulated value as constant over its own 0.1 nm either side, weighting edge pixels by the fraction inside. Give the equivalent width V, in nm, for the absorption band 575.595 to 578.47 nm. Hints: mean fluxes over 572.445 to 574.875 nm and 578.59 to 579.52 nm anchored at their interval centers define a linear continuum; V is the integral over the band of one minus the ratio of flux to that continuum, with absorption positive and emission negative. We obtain 0.01 nm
